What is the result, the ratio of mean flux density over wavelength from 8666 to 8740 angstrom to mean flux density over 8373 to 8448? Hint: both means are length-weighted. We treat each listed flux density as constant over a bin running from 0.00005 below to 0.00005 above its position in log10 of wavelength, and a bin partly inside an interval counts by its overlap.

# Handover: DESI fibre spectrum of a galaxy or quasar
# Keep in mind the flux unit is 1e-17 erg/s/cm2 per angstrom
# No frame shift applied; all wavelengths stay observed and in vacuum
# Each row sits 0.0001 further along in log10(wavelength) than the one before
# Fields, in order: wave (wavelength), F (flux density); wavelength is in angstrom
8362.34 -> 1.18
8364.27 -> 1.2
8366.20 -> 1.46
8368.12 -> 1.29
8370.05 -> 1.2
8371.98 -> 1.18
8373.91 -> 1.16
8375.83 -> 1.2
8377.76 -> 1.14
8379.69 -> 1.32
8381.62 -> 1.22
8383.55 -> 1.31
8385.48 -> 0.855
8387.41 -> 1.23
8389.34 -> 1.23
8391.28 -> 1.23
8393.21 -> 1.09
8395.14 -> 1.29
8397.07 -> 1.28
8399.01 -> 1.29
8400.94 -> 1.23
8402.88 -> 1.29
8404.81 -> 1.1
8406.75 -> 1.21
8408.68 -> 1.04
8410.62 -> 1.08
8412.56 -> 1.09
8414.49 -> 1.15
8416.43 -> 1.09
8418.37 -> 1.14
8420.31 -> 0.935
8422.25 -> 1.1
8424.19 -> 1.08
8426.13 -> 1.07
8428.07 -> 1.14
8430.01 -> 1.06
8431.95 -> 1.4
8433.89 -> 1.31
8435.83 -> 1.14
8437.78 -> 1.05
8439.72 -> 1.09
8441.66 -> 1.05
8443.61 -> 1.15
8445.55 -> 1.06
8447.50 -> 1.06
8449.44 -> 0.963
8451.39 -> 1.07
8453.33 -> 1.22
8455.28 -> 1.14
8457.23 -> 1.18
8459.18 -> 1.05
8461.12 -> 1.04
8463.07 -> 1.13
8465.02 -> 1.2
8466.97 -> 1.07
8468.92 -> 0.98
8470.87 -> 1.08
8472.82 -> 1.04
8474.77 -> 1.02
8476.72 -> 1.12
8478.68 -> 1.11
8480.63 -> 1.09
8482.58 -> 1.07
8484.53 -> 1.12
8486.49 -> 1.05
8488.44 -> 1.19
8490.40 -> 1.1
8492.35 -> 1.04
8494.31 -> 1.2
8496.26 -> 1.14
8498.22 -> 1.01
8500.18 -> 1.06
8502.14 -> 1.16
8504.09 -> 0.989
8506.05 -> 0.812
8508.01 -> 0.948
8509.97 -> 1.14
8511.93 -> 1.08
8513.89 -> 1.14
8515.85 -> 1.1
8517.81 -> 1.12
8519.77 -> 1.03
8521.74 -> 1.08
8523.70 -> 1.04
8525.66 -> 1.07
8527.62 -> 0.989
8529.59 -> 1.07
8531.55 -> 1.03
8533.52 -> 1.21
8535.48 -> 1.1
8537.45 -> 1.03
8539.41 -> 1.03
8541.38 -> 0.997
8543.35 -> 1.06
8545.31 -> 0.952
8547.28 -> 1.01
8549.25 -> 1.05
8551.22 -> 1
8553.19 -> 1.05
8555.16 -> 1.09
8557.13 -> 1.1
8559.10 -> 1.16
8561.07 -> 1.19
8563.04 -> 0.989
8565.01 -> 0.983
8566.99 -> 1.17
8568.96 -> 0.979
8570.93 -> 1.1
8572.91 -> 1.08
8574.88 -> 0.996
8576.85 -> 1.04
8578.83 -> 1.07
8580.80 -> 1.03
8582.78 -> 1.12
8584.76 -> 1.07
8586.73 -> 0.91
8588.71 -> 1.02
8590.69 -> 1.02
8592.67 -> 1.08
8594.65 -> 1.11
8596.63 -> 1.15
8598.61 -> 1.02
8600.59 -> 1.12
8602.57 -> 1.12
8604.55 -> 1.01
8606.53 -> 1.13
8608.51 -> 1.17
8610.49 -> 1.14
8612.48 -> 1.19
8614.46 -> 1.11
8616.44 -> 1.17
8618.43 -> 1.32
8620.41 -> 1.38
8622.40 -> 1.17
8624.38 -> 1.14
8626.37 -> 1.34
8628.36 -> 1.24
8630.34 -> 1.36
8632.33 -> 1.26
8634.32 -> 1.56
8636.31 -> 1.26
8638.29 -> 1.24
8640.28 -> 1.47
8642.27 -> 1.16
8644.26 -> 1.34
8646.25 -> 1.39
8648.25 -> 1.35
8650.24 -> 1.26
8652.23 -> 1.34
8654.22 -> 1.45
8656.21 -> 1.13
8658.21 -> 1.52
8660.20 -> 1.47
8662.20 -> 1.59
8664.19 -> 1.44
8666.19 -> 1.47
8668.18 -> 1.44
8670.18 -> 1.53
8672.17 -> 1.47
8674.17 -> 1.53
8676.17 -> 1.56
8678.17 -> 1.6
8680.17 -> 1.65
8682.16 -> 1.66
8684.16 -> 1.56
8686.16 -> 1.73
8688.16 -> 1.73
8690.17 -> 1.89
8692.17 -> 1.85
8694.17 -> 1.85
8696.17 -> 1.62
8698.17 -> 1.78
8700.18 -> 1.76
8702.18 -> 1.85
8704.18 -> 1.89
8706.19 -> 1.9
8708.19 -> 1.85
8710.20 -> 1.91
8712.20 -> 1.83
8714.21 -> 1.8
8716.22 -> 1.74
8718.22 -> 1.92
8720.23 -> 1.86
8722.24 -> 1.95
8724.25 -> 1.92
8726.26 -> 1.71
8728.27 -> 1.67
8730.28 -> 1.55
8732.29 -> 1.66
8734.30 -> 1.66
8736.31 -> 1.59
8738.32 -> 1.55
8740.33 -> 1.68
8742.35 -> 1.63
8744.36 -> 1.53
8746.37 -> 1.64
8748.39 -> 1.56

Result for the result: 1.49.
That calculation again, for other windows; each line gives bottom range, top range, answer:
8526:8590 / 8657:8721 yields 1.61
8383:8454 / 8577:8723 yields 1.25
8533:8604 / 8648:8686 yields 1.40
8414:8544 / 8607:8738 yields 1.41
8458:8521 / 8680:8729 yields 1.67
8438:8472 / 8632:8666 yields 1.26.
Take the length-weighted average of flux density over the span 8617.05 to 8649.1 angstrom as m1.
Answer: 1.31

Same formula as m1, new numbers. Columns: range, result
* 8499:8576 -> 1.06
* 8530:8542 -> 1.07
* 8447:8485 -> 1.09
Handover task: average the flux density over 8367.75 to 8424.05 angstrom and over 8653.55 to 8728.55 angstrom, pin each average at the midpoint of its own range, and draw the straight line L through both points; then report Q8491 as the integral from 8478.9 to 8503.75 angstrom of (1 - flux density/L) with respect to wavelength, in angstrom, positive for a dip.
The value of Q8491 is 4.4 angstrom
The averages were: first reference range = 1.17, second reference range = 1.69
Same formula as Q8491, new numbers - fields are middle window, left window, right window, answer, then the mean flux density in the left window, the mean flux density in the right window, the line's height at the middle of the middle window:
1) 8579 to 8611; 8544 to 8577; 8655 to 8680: 3.2 angstrom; 1.06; 1.48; 1.19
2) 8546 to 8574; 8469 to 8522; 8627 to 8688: 3.5 angstrom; 1.07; 1.44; 1.22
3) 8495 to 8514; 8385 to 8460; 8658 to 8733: 3.8 angstrom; 1.14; 1.71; 1.31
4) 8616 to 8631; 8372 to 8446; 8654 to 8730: 2.8 angstrom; 1.16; 1.69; 1.56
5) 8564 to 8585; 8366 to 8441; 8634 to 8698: 5.0 angstrom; 1.17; 1.51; 1.39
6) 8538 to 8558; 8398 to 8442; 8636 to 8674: 3.8 angstrom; 1.14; 1.39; 1.28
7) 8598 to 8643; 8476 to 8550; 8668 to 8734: 7.1 angstrom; 1.07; 1.74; 1.45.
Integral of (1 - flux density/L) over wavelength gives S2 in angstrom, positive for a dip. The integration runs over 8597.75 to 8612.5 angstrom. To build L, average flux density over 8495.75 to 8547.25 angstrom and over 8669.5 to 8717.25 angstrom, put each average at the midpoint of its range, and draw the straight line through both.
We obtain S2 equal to 2.93 angstrom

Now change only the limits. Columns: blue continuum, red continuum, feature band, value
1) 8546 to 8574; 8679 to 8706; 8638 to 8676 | 4.06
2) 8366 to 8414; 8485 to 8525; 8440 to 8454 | 0.68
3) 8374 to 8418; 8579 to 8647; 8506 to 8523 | 1.71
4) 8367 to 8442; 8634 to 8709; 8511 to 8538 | 5.28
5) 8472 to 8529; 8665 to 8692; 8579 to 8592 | 2.89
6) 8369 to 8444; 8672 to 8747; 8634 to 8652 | 3.08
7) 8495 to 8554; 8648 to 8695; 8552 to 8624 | 9.39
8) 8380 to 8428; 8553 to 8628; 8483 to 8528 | 2.30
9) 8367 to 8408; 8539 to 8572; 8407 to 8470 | 2.99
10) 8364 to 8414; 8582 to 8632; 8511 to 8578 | 5.74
